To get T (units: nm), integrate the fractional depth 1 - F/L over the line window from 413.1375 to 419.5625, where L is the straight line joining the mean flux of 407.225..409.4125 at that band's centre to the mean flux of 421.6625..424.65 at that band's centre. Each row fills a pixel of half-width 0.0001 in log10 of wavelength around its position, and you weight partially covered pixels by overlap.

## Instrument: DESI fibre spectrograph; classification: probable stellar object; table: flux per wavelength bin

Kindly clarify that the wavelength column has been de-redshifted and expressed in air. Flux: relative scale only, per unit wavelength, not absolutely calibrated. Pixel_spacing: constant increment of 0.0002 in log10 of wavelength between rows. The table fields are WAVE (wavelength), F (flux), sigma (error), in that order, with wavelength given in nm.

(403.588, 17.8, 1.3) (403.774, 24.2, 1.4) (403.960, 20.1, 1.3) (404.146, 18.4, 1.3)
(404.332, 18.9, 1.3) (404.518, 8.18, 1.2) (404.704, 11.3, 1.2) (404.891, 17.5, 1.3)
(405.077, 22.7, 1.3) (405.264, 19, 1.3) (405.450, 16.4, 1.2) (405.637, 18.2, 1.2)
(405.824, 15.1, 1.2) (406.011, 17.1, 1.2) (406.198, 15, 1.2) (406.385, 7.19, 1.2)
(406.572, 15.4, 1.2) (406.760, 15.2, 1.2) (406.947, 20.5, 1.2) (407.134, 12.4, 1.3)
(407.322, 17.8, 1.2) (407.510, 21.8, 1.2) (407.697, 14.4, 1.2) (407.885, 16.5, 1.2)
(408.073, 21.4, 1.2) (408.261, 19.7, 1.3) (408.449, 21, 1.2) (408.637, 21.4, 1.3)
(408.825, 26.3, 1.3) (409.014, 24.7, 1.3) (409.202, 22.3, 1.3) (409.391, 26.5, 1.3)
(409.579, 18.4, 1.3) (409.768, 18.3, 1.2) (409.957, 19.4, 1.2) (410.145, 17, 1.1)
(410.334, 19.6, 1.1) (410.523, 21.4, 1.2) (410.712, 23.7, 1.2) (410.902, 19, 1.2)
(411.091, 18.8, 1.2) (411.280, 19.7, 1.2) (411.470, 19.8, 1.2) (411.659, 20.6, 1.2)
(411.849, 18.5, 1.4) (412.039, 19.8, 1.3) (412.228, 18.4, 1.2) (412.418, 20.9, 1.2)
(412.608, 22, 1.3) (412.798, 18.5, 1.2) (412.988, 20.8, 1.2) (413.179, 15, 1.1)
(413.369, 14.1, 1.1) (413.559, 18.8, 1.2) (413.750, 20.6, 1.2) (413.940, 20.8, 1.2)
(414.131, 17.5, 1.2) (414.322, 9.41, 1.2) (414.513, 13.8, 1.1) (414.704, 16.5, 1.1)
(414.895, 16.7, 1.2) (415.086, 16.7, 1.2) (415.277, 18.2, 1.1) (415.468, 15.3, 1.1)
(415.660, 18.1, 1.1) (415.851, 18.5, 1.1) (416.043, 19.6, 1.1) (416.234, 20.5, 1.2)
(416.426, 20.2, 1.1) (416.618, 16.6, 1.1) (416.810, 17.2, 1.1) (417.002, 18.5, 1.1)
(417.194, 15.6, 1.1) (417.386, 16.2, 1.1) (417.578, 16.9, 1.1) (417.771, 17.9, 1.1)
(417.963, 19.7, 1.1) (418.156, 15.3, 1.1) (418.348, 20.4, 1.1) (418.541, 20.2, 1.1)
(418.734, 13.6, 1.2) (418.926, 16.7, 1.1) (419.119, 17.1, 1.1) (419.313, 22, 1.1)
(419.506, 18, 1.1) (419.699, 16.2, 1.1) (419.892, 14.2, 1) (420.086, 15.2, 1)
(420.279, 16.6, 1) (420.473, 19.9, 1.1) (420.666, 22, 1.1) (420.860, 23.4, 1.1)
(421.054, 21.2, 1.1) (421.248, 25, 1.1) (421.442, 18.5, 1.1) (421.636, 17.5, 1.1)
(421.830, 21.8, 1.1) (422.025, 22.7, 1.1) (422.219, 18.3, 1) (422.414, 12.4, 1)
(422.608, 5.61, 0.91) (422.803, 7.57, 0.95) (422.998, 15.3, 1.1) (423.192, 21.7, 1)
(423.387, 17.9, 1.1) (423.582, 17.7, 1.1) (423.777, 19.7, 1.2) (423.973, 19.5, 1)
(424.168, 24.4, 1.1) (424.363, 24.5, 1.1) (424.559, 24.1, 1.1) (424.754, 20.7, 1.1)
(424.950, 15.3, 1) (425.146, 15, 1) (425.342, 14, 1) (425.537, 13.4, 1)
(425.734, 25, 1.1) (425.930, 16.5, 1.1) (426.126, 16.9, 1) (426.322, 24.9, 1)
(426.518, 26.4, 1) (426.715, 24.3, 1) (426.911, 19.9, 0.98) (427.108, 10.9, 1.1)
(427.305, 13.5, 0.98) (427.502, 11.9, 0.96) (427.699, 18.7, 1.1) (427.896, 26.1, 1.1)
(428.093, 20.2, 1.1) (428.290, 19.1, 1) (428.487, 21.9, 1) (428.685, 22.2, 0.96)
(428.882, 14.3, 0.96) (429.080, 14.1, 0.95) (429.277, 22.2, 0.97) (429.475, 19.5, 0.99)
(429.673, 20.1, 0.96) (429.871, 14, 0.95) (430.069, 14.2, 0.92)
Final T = 0.662 nm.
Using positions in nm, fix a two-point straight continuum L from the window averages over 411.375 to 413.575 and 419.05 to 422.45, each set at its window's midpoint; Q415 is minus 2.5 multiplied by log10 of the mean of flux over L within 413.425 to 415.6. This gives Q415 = 0.14 mag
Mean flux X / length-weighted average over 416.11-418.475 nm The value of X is 18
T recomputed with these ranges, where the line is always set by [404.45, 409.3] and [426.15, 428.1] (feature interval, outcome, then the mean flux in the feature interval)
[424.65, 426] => 0.15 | 17.2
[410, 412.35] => -0.21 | 19.7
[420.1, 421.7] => -0.11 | 20.3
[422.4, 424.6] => 0.19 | 17.6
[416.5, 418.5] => 0.12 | 17.5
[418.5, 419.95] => 0.12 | 17.2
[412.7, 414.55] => 0.13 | 17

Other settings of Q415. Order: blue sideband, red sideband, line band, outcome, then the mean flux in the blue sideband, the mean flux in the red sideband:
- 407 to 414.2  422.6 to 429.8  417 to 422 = 0.03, 19.7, 18.7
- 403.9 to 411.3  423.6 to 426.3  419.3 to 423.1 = 0.09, 18.4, 19.3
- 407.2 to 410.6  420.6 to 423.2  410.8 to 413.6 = 0.04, 20.4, 17.9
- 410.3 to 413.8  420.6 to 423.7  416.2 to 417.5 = 0.06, 19.5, 18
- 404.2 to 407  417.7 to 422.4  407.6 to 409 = -0.24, 15.8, 18.8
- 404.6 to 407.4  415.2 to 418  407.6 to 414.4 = -0.16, 16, 17.9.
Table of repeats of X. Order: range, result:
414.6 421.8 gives 18.2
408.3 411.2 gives 21.2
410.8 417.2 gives 18.1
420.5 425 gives 19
